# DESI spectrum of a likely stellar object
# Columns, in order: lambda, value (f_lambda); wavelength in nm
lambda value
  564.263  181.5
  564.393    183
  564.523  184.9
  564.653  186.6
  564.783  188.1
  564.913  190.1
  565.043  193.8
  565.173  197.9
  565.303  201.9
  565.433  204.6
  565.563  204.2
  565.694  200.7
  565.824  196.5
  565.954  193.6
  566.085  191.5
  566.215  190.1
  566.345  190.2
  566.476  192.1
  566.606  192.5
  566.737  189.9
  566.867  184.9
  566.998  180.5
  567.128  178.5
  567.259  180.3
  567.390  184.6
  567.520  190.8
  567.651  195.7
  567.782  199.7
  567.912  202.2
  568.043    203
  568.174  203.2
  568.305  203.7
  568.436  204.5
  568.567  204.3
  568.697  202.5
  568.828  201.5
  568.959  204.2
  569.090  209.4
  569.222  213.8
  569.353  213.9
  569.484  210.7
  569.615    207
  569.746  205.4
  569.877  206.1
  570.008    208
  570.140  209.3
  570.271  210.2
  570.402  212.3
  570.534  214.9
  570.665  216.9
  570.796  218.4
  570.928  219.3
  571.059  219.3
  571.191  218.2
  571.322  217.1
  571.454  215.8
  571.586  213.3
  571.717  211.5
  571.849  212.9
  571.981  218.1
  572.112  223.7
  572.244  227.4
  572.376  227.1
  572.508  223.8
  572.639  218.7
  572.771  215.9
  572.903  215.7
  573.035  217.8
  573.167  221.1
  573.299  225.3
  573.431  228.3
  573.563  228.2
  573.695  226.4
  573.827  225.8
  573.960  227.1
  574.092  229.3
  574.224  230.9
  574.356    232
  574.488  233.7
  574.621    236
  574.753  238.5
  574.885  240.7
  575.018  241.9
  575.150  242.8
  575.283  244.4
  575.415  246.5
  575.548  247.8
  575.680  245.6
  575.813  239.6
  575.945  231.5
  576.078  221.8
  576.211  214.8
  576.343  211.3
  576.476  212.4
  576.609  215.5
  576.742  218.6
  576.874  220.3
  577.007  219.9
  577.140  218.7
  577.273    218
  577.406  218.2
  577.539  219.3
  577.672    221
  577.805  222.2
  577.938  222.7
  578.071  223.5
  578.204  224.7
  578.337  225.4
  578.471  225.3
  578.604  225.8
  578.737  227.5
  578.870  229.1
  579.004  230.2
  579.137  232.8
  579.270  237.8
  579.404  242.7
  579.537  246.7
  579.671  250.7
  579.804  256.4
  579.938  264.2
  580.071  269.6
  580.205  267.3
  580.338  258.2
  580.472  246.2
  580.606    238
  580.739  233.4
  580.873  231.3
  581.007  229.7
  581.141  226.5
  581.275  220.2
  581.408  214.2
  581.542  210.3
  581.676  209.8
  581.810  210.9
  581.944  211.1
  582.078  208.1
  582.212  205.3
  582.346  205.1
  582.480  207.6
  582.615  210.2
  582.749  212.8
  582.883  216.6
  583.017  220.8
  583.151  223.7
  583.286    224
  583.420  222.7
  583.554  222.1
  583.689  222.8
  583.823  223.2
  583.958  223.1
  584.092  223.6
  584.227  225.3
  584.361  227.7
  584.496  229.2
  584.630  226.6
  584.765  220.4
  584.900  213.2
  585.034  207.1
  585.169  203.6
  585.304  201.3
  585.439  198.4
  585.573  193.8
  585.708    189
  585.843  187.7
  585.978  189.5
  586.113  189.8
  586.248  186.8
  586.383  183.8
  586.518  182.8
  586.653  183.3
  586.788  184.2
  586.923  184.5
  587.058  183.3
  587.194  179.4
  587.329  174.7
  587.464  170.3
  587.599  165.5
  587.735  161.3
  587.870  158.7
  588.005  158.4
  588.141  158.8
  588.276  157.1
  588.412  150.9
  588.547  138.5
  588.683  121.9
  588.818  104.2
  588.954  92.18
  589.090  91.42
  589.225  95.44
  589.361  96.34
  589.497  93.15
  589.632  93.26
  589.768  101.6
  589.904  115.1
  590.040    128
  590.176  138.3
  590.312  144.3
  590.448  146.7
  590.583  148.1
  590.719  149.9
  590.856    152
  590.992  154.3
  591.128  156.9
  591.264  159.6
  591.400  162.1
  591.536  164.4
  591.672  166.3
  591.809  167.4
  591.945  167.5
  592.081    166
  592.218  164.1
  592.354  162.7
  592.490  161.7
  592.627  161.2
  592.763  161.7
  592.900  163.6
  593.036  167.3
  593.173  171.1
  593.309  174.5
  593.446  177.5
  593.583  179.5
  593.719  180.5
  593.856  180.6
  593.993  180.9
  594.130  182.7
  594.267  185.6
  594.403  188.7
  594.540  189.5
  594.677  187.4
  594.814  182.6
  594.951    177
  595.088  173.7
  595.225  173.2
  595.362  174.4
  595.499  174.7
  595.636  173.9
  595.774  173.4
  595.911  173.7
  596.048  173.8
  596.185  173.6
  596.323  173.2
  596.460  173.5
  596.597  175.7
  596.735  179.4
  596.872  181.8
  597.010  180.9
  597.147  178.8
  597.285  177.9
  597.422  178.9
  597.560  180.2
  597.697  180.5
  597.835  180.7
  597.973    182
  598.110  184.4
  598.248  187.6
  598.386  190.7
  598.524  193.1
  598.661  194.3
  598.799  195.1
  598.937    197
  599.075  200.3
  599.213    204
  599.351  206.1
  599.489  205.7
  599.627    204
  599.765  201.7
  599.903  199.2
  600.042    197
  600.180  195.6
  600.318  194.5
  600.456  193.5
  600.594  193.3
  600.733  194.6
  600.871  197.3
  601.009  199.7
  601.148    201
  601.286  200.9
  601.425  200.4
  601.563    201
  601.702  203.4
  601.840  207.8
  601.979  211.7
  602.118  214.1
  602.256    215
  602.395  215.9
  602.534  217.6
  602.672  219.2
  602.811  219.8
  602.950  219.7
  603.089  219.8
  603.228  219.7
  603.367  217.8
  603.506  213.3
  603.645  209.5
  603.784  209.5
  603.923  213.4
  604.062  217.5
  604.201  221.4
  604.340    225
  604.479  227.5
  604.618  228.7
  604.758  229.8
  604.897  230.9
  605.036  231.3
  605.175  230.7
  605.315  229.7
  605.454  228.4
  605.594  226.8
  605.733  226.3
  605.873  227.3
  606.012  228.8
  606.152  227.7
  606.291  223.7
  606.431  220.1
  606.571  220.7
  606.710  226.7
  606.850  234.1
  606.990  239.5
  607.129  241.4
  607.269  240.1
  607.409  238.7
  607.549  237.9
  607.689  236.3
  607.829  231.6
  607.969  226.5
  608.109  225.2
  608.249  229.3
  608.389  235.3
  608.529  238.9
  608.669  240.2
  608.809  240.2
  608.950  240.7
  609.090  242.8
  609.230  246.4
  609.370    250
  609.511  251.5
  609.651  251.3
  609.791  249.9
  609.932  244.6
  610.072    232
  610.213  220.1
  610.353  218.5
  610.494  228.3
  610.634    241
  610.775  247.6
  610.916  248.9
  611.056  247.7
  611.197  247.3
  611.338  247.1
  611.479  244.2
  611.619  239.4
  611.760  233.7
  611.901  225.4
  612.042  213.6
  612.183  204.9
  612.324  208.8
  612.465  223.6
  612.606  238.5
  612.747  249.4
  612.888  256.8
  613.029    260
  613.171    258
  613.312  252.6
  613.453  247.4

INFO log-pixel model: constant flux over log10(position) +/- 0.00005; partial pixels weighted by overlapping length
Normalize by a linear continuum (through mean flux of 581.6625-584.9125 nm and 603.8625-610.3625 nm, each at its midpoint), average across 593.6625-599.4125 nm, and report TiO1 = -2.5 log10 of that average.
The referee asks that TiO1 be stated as 0.23 mag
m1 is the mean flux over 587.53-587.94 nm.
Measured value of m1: 162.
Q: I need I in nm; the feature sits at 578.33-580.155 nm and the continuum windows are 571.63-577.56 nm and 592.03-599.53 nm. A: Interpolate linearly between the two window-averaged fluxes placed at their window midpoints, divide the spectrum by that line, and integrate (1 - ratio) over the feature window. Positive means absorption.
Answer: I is -0.21 nm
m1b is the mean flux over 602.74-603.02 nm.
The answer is 219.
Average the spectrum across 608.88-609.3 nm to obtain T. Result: 244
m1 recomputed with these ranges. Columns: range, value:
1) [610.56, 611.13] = 246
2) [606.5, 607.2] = 233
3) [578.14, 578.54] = 225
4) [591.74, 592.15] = 167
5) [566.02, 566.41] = 191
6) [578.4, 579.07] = 227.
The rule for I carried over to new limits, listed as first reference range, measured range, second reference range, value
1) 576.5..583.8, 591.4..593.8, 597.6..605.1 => 0.52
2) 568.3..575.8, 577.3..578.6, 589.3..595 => -0.13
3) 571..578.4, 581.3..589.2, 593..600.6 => 0.59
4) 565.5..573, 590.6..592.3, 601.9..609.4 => 0.45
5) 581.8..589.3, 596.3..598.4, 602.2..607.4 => 0.30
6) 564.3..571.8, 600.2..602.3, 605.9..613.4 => 0.26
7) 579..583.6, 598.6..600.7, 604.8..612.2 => 0.31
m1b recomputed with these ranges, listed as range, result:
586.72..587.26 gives 183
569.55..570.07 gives 207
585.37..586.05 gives 192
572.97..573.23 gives 219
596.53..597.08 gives 179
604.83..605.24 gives 231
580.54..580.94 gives 234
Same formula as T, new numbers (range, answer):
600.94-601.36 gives 200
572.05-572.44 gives 226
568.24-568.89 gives 204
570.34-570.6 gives 213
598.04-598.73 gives 190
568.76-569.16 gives 205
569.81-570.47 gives 209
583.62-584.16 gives 223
